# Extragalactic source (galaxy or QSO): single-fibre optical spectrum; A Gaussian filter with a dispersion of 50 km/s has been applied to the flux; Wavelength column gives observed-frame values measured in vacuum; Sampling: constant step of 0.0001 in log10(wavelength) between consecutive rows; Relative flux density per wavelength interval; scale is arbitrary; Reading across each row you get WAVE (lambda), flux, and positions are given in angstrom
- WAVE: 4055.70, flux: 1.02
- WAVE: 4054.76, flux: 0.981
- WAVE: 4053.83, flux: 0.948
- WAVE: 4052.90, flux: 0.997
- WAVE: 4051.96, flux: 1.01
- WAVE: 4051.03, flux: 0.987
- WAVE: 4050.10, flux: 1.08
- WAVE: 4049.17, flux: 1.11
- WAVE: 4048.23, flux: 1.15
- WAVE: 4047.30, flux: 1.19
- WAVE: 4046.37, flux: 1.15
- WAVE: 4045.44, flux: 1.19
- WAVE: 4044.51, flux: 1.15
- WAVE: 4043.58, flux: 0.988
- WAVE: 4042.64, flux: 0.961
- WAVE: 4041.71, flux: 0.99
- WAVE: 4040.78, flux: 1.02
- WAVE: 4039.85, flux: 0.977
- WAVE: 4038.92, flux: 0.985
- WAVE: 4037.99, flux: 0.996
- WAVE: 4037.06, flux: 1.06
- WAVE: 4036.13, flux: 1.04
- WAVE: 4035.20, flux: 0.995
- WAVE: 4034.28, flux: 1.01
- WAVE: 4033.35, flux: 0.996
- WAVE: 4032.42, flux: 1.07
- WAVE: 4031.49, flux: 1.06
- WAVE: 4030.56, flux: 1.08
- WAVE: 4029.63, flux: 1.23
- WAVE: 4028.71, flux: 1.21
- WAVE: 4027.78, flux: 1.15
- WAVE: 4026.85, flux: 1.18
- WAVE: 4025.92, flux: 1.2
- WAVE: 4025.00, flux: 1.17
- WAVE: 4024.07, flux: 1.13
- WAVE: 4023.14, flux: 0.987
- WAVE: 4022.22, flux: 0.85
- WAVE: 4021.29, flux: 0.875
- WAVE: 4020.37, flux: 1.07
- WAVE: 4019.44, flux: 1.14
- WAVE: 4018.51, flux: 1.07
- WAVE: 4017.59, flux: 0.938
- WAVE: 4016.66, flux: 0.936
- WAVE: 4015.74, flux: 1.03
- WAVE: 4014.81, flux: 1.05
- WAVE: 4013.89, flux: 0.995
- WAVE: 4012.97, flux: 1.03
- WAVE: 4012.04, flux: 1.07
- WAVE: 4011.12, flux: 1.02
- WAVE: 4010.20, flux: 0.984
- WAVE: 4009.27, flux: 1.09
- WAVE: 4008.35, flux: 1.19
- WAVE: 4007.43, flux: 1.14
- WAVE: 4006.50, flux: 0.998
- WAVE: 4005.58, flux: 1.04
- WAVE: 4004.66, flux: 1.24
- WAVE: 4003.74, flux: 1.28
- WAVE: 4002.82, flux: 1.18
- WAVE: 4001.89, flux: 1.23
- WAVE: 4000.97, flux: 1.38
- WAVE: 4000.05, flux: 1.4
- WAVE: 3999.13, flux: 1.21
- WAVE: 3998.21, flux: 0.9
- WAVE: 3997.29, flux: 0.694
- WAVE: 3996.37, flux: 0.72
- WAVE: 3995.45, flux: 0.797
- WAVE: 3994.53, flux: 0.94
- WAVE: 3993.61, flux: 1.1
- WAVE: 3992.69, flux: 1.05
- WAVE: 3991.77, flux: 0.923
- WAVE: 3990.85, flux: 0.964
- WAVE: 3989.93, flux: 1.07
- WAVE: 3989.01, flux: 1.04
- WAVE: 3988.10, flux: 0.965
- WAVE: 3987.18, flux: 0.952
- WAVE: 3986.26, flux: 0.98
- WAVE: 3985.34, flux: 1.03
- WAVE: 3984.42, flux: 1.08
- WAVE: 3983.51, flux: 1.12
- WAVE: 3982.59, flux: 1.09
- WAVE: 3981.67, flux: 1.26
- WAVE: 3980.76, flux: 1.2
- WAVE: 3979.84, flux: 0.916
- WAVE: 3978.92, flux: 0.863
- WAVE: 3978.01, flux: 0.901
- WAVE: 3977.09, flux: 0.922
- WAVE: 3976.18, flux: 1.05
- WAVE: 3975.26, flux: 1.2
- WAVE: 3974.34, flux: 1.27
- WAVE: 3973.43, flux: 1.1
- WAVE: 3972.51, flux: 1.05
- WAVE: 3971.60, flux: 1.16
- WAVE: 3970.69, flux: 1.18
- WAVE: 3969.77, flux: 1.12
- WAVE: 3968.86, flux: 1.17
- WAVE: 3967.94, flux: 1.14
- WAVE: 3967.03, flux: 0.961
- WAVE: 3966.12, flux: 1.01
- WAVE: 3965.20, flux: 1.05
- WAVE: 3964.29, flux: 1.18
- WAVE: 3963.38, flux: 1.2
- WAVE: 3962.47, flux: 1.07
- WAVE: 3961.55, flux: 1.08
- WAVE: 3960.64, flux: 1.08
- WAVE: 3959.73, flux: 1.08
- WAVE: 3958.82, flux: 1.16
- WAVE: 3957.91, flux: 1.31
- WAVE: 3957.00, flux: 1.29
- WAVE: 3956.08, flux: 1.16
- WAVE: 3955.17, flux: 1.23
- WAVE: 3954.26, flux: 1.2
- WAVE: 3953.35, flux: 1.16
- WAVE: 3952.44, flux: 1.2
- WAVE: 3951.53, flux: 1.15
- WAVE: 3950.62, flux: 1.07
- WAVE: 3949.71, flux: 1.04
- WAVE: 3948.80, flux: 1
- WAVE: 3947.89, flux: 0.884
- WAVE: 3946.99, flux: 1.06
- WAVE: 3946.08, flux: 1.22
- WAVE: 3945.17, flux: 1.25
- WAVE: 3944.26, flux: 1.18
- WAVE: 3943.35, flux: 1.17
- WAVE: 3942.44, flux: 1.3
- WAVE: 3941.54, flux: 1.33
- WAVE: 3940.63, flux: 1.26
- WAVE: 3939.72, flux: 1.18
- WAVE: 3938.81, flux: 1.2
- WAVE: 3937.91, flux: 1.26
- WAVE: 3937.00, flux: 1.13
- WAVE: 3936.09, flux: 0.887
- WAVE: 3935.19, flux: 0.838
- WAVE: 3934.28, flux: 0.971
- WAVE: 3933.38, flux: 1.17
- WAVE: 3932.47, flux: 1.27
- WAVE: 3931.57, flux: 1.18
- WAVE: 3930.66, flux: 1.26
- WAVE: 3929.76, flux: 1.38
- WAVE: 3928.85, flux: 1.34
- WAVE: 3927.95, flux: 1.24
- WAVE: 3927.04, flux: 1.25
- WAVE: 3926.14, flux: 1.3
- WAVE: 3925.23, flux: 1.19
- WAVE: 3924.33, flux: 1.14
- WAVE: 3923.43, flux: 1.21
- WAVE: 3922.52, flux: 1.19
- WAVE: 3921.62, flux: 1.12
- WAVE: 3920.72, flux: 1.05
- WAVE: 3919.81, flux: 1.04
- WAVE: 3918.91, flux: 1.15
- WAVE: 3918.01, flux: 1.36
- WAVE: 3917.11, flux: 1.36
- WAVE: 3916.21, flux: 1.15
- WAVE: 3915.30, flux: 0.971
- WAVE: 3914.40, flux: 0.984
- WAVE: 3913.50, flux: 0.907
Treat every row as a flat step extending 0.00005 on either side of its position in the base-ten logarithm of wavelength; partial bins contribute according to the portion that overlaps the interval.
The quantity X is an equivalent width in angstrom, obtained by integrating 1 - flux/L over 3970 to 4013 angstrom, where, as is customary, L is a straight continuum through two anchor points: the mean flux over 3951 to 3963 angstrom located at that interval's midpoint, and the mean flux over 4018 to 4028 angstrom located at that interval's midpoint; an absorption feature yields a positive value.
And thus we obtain 2.03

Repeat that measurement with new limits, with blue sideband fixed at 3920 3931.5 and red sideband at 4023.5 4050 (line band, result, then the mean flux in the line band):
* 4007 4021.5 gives 0.9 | 1.04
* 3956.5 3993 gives 2.5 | 1.08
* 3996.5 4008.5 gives -0.1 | 1.13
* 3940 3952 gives 0.5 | 1.15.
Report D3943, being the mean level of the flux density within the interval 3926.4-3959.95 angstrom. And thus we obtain 1.17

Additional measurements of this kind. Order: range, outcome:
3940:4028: 1.09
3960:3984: 1.09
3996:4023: 1.06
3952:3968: 1.14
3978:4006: 1.05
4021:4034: 1.09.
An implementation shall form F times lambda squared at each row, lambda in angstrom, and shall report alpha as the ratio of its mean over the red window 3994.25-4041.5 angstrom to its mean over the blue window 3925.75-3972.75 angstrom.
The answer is 0.95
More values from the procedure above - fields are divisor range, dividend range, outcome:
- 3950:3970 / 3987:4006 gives 0.94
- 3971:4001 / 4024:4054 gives 1.07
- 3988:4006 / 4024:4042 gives 1.04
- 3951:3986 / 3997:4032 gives 1.00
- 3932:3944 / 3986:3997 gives 0.85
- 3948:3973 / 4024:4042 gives 0.99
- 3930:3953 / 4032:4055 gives 0.96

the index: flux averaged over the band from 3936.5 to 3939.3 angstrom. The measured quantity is 1.19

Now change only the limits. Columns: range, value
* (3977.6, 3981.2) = 0.969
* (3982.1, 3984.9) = 1.1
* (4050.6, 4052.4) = 1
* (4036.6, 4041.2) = 1.01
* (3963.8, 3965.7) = 1.11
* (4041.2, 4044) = 0.977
